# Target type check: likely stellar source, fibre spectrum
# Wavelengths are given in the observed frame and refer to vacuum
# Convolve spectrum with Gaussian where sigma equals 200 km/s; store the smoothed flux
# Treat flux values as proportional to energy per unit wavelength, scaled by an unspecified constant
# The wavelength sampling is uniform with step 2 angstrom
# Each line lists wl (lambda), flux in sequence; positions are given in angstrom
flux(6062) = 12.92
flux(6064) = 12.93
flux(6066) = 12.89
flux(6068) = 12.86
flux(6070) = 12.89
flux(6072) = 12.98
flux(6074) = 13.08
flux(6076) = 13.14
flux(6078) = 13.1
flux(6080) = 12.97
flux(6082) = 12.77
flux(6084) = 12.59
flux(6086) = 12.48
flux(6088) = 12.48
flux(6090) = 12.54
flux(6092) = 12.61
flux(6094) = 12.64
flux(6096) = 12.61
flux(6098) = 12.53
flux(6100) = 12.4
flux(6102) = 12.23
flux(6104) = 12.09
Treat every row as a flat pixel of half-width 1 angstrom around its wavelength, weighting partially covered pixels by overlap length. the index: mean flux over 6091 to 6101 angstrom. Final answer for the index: 12.6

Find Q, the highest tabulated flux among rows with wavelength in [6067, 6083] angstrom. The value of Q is 13.14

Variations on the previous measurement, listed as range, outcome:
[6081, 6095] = 12.77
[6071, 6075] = 13.08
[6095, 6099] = 12.61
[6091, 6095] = 12.64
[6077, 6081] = 13.1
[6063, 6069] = 12.93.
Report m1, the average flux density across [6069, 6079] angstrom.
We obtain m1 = 13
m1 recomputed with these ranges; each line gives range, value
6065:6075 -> 12.9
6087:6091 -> 12.5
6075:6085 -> 12.9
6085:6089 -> 12.5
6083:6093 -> 12.5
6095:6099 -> 12.6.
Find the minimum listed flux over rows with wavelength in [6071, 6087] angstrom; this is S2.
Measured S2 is 12.48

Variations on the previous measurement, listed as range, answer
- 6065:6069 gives 12.86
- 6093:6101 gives 12.4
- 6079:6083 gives 12.77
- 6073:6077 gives 13.08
